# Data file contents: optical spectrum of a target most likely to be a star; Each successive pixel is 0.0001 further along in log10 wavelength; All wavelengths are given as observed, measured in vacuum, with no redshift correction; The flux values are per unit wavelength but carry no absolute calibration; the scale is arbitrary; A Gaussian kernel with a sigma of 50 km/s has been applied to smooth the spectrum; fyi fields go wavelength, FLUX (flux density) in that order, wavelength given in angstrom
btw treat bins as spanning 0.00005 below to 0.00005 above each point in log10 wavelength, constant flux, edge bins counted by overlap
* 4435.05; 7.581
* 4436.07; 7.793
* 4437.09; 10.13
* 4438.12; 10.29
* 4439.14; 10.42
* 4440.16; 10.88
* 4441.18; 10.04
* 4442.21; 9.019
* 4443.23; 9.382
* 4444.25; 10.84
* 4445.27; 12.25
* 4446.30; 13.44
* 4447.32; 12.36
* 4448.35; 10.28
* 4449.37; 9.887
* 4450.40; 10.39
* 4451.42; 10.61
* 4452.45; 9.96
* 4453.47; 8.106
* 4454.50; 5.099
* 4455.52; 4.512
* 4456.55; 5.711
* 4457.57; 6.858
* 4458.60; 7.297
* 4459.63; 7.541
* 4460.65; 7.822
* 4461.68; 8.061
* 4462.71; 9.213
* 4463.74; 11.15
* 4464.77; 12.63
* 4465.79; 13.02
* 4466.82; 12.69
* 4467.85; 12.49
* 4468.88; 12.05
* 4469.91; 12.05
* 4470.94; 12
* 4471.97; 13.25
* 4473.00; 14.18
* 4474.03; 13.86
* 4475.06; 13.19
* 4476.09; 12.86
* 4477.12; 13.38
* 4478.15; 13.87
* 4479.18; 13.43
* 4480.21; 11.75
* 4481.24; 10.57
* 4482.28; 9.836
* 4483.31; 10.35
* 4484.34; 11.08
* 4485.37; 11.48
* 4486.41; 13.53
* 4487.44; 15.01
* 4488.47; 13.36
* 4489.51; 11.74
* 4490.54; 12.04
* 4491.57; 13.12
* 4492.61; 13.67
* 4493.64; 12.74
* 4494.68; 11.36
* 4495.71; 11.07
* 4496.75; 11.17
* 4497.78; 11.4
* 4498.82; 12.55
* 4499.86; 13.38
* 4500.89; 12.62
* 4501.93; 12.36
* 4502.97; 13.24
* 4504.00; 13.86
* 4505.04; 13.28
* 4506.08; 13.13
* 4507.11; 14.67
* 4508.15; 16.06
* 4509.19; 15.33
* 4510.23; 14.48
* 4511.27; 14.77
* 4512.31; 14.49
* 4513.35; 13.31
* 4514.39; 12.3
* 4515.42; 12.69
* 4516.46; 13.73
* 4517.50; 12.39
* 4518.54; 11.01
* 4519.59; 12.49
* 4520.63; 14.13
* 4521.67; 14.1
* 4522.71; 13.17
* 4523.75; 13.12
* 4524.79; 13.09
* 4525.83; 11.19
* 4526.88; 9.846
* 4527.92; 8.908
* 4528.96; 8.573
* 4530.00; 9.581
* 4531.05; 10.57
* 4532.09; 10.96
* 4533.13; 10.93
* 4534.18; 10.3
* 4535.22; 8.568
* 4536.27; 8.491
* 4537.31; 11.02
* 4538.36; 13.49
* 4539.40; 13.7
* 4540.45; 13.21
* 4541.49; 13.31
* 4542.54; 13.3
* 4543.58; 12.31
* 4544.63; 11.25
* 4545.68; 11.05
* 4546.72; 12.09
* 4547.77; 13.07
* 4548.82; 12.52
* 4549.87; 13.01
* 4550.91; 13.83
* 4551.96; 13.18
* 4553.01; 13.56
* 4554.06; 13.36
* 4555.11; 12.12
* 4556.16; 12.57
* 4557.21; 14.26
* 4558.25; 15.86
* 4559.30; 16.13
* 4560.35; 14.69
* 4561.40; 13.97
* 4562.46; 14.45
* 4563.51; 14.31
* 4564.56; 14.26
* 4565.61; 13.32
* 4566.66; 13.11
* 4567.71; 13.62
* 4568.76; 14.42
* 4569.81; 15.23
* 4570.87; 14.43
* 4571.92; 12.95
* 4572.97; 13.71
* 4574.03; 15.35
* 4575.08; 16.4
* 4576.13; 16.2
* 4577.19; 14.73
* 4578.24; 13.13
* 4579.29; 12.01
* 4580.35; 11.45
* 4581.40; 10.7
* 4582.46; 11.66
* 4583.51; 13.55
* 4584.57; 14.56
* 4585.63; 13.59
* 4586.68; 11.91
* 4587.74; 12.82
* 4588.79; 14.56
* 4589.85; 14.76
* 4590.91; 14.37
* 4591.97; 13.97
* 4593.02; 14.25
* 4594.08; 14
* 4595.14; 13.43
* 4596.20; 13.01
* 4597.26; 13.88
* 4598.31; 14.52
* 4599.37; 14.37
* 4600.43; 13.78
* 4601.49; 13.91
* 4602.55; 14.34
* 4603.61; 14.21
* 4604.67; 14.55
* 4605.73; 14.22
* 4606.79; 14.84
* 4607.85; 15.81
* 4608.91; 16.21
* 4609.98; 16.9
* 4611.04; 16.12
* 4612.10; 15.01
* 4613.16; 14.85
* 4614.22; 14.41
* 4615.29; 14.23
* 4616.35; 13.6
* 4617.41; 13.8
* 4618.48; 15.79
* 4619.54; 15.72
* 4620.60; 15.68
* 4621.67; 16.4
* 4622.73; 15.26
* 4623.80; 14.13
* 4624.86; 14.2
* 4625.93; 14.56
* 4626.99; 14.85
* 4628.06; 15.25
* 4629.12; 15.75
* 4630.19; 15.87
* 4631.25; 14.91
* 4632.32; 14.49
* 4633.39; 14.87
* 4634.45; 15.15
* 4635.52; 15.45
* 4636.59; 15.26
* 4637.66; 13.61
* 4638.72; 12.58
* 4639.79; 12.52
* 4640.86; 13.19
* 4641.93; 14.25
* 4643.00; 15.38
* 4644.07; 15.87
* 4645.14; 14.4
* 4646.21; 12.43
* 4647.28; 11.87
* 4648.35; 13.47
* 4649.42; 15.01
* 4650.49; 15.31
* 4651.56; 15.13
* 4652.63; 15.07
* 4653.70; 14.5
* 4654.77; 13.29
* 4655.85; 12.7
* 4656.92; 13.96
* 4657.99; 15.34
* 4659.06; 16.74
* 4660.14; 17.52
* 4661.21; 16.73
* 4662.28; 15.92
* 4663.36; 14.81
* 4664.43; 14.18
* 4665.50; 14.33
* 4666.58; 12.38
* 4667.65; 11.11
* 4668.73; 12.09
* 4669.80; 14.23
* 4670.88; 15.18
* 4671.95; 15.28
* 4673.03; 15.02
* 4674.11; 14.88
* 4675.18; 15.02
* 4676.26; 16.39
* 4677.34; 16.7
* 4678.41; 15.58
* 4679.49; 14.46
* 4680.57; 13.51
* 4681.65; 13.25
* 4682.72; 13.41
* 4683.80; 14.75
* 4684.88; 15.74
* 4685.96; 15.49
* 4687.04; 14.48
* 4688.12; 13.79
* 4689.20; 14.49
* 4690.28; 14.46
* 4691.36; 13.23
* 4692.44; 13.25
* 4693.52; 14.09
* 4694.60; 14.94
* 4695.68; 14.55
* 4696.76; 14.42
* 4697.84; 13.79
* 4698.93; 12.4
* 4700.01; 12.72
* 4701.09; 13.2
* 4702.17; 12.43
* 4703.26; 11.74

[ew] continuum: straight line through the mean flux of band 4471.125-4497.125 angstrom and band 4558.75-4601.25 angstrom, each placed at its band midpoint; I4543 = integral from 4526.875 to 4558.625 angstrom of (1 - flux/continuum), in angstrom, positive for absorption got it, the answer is 3.43 angstrom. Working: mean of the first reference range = 12.5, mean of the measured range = 11.9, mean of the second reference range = 13.9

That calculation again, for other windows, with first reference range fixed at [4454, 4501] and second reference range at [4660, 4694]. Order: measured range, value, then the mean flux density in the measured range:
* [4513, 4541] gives 1.1 angstrom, 11.7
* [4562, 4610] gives -3.4 angstrom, 14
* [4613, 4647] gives -2.1 angstrom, 14.6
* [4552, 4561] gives -1.0 angstrom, 14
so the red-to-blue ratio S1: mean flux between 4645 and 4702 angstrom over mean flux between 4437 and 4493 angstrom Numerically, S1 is 1.31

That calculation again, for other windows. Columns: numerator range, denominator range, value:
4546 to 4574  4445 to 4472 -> 1.39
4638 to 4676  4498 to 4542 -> 1.15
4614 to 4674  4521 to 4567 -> 1.17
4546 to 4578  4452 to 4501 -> 1.24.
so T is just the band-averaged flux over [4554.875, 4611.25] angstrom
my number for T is 14.1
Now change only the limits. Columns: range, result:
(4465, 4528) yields 12.8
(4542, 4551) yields 12.4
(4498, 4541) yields 12.4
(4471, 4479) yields 13.4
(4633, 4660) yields 14.3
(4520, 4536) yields 11.1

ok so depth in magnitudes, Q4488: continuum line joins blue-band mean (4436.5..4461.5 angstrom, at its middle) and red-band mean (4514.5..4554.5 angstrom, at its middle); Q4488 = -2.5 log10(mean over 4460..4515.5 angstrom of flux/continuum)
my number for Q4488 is -0.19 mag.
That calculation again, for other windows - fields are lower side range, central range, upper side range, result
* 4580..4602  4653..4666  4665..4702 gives -0.08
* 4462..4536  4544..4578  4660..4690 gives -0.05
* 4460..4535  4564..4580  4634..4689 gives -0.07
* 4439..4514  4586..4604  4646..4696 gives -0.04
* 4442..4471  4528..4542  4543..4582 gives 0.16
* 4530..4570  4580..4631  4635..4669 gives -0.06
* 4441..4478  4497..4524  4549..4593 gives -0.12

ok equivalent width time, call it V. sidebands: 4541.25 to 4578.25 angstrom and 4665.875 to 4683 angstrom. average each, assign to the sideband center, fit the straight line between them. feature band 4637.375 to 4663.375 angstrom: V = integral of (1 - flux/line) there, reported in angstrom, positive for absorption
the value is -0.5 angstrom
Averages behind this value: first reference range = 13.8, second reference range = 14.3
